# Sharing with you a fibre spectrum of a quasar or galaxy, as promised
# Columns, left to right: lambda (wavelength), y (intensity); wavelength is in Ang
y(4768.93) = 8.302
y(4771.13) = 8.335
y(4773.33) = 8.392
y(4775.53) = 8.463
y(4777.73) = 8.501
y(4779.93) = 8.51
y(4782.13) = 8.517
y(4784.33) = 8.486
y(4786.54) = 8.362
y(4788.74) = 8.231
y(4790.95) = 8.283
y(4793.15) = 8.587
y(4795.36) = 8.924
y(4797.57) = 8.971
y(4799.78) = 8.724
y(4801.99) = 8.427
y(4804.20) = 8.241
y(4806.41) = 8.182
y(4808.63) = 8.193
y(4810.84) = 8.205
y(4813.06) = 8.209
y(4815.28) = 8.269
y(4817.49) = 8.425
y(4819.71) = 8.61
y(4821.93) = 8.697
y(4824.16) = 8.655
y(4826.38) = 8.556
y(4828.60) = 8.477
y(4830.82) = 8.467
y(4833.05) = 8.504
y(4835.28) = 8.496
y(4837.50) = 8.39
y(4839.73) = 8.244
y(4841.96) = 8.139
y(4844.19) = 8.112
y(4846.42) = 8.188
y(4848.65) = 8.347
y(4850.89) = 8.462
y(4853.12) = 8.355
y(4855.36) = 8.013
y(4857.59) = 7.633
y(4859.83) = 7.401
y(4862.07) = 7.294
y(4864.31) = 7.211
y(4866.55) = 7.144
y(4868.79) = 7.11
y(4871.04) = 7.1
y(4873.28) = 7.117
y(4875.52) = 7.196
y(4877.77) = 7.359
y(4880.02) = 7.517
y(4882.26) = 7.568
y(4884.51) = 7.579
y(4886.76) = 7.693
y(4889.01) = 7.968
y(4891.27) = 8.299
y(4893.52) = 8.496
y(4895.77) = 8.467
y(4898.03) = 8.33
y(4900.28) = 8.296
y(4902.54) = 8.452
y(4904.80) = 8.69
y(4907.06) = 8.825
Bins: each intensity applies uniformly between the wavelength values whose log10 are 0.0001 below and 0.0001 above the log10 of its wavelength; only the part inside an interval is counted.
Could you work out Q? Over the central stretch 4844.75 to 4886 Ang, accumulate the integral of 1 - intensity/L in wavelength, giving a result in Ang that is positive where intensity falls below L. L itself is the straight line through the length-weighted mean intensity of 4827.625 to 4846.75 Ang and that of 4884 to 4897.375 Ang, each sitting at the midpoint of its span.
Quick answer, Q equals 3.1 Ang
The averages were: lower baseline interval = 8.34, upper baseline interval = 8.11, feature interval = 7.6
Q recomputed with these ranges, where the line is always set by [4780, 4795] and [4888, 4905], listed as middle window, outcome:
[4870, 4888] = 2.1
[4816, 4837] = -0.3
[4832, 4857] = 0.4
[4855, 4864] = 0.9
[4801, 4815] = 0.3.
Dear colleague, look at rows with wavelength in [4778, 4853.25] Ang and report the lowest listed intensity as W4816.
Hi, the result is 8.112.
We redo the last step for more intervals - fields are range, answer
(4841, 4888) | 7.1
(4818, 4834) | 8.467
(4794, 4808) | 8.182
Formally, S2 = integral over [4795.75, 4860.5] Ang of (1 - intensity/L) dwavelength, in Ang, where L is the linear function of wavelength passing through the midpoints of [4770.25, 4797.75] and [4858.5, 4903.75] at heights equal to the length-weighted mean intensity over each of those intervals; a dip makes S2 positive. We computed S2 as -1.75 Ang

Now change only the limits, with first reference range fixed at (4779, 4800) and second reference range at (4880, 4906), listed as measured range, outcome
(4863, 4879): 2.0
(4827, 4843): 0.0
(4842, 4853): 0.1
